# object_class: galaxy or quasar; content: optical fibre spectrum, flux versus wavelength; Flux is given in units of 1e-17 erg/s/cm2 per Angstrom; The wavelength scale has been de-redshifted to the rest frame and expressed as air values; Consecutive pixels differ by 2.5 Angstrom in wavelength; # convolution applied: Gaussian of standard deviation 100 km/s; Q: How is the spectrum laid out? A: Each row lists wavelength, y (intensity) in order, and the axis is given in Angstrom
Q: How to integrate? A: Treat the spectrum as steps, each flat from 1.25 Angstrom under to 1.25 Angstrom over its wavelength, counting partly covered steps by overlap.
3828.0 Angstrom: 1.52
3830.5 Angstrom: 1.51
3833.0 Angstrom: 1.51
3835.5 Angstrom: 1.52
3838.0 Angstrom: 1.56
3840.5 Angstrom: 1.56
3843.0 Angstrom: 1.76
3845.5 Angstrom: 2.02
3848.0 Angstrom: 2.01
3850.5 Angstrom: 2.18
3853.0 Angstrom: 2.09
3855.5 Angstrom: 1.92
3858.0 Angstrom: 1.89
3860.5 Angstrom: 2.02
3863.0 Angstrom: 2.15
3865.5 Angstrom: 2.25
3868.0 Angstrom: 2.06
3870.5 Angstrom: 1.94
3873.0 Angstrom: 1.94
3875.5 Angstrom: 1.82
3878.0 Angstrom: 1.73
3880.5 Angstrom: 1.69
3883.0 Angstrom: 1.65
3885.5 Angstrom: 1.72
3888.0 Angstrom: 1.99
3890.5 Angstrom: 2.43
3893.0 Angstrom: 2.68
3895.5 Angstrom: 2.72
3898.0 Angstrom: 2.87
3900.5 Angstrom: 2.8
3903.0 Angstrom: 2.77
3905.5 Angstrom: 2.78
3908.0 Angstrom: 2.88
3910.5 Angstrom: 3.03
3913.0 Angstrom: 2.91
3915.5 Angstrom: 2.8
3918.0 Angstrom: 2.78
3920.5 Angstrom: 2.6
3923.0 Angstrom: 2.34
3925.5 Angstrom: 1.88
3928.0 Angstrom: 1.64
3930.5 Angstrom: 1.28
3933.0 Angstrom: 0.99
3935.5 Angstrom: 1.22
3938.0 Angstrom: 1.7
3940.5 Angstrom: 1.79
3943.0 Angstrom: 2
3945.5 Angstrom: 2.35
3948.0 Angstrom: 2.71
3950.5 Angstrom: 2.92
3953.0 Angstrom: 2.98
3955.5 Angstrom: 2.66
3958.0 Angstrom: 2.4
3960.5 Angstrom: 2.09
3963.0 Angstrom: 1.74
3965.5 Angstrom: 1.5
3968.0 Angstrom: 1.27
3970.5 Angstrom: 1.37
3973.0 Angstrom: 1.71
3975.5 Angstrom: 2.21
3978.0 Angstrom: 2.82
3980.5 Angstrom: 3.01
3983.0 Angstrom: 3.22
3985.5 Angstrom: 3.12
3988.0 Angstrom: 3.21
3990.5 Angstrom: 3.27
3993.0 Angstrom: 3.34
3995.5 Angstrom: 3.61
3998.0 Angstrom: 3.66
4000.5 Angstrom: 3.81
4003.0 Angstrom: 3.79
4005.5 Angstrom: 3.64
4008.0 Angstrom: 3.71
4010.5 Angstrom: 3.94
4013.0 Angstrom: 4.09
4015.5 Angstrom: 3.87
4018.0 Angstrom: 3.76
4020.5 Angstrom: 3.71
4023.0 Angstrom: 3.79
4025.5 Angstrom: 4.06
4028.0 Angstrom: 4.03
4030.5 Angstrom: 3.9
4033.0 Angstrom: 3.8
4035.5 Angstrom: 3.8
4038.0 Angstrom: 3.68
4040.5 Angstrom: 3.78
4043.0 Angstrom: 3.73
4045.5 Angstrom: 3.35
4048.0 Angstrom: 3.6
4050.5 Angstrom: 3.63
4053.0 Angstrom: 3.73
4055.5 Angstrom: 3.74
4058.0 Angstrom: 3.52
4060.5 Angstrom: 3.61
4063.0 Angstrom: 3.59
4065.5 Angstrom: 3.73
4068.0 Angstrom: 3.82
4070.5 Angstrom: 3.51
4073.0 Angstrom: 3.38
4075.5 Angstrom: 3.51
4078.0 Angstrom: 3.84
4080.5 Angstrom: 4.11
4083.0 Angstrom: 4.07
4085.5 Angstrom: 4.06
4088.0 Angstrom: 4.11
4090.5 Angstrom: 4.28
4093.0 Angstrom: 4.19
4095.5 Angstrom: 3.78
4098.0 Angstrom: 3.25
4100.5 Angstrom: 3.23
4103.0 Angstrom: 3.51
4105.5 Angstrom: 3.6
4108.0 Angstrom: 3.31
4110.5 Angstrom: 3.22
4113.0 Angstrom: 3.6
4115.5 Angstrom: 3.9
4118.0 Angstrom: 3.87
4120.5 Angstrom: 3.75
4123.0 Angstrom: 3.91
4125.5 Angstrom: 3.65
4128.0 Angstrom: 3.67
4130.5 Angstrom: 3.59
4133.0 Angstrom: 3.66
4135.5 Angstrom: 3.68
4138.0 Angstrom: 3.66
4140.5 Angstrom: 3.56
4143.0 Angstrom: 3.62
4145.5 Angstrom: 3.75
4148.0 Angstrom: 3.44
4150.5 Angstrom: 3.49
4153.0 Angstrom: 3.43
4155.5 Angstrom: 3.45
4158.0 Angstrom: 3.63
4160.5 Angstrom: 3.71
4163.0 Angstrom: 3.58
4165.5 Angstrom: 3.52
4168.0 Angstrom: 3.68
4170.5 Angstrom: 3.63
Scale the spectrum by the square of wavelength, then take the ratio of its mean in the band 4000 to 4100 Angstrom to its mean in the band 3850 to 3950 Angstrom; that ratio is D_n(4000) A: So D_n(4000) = 1.87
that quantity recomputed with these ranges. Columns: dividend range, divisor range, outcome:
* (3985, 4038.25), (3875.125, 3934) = 1.71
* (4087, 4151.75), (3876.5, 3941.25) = 1.83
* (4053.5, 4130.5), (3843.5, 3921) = 1.80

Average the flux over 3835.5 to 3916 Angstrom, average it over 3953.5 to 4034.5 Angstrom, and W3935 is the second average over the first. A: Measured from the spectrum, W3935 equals 1.43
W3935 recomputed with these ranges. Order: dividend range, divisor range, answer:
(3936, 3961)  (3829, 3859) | 1.30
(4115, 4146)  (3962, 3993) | 1.54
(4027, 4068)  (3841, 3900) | 1.79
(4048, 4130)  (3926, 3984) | 1.80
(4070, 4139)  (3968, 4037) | 1.10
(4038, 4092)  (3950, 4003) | 1.40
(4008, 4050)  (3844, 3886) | 1.95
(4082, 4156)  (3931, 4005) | 1.47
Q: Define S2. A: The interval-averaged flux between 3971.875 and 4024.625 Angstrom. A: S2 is 3.4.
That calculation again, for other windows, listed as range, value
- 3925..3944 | 1.54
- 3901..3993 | 2.35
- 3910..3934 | 2.21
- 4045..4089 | 3.72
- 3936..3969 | 2.15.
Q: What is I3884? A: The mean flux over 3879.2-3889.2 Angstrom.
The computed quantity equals 1.76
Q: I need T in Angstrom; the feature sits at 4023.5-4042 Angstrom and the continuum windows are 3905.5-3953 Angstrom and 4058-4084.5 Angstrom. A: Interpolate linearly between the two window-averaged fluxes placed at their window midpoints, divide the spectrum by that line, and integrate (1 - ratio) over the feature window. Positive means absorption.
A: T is -3.1 Angstrom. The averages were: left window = 2.25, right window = 3.71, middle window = 3.86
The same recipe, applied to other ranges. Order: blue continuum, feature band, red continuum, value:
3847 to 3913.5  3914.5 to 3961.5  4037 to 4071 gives 9.6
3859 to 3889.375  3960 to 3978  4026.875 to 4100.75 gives 6.8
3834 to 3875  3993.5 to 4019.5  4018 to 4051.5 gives -2.3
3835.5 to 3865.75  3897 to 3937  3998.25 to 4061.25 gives 3.6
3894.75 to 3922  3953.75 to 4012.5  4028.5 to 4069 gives 8.1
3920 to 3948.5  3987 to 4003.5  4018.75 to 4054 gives -3.0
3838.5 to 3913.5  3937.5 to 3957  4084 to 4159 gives 1.6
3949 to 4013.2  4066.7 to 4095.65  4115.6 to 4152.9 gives -4.3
